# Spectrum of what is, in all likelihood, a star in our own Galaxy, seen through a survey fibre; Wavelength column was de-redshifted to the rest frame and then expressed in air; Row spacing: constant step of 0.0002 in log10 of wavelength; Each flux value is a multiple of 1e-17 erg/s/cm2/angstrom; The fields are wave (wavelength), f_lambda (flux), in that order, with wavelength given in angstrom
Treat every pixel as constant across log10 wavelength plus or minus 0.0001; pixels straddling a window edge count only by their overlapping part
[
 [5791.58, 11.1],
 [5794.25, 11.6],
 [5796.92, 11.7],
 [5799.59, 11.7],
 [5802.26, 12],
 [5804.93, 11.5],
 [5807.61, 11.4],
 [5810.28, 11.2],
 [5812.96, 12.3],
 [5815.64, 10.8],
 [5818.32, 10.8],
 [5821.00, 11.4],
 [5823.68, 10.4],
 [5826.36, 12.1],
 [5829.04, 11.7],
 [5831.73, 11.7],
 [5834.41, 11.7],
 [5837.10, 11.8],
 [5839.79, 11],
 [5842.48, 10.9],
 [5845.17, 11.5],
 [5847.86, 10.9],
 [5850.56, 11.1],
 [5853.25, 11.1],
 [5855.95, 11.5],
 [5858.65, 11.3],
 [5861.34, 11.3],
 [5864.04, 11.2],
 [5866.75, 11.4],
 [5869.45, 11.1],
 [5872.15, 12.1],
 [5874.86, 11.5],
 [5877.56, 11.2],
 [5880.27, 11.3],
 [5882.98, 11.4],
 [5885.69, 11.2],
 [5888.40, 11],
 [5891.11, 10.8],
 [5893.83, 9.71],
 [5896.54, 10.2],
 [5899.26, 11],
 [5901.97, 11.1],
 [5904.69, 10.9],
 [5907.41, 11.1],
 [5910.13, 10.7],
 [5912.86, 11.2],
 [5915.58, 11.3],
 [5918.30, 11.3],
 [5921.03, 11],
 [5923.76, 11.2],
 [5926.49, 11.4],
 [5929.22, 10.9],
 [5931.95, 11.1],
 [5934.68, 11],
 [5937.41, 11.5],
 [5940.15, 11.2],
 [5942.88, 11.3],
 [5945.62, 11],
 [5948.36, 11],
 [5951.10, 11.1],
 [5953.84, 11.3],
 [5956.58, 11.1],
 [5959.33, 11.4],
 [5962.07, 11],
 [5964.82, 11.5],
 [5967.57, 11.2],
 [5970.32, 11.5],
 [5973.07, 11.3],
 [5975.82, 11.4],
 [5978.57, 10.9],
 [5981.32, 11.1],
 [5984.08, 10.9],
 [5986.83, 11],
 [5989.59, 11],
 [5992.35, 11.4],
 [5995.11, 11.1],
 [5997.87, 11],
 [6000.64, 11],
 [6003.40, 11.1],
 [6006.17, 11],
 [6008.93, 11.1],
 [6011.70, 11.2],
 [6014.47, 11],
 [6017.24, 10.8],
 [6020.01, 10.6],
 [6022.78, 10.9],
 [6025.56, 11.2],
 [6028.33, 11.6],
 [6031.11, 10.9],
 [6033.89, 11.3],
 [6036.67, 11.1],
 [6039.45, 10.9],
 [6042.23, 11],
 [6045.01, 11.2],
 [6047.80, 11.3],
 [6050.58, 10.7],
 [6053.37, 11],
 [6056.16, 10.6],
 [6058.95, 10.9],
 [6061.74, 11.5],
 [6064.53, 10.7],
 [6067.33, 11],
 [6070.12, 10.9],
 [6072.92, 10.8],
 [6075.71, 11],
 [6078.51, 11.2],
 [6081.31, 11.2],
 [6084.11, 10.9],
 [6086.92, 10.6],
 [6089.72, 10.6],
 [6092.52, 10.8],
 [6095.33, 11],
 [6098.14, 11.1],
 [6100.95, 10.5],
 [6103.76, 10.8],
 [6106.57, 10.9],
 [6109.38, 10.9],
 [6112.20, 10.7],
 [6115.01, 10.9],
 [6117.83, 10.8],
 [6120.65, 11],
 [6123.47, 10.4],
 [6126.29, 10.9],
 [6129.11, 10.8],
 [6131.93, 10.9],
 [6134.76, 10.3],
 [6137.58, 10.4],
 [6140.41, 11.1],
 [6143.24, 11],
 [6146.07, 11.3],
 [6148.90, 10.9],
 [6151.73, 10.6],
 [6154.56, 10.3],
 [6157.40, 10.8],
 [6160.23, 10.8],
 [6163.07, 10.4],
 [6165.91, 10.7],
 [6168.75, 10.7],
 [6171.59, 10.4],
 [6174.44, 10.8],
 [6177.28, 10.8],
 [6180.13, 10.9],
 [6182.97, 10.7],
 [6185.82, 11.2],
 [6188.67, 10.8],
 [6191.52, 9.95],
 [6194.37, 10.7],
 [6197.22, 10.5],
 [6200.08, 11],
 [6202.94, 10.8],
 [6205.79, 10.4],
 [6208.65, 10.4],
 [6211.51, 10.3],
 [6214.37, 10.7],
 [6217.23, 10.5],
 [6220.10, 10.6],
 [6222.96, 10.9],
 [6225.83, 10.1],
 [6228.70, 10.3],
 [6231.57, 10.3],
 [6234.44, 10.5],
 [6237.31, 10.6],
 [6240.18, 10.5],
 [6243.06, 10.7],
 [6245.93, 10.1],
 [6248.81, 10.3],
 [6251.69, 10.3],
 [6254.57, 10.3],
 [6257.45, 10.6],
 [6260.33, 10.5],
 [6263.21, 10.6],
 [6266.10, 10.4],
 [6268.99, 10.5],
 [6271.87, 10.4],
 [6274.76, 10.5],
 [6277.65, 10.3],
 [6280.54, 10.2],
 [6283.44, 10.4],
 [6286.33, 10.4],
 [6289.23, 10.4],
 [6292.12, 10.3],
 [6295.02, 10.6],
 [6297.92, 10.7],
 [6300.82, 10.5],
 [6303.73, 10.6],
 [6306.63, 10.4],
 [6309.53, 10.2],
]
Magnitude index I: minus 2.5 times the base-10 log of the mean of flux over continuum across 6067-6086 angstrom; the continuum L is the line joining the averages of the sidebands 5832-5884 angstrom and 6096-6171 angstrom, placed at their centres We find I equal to -0.01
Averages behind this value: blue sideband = 11.3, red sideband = 10.8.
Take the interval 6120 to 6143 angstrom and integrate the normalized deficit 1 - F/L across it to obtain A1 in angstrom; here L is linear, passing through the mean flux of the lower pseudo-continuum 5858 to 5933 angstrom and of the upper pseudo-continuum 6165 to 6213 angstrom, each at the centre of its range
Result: 0.02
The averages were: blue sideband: 11.1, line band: 10.7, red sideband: 10.6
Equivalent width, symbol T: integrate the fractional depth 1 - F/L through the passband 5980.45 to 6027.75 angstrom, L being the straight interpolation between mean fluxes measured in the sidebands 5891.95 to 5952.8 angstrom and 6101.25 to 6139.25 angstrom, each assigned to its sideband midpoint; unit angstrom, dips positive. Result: -0.6 angstrom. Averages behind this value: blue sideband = 11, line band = 11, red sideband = 10.7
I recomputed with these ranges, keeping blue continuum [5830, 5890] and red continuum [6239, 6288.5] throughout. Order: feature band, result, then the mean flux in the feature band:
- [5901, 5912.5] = 0.03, 11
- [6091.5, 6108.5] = -0.01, 10.9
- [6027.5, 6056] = -0.02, 11.1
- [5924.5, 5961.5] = 0.00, 11.2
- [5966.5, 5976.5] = -0.03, 11.4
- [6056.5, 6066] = -0.01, 11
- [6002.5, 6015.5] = -0.01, 11.1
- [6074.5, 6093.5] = -0.01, 10.9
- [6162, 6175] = 0.00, 10.6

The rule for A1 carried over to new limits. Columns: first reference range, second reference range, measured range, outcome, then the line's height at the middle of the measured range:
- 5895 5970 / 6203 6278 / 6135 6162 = -0.3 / 10.7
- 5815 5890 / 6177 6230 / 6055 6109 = -0.2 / 10.8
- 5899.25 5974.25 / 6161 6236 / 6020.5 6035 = -0.2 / 11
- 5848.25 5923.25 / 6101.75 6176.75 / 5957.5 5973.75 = -0.5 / 11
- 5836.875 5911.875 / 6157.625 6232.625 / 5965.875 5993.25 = -0.6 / 10.9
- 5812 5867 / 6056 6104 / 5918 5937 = 0.1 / 11.2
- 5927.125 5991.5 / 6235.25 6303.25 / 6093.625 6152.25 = -0.2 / 10.8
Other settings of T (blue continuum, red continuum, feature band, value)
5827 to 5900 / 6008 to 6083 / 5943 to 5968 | -0.1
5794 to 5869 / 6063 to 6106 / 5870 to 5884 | -0.2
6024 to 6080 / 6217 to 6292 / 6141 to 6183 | -0.2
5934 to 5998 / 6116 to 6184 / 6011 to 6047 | -0.1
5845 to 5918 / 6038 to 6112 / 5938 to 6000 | -0.8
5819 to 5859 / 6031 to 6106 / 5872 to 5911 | 0.9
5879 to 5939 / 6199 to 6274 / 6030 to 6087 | -1.2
